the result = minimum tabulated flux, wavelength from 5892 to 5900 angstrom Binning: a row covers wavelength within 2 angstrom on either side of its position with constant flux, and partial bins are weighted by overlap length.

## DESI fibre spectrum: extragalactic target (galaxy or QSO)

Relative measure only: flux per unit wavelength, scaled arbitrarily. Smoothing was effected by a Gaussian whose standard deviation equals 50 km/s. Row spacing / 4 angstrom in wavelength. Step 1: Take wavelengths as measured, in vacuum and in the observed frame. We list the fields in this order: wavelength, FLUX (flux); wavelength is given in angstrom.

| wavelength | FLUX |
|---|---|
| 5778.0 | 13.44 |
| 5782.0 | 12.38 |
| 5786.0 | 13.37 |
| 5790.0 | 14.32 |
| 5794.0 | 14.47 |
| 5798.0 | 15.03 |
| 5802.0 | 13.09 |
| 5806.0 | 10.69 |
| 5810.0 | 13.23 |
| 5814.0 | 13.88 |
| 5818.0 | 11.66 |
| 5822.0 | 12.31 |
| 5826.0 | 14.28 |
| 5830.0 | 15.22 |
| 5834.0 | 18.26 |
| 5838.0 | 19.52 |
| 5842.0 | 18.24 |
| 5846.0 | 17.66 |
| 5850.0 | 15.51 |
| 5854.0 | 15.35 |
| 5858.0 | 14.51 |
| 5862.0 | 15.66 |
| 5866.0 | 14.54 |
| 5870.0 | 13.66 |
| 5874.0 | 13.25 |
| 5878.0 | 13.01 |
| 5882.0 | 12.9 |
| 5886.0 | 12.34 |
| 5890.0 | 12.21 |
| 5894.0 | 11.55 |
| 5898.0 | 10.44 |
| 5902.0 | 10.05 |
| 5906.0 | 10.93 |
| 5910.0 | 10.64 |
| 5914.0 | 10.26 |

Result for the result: 10.44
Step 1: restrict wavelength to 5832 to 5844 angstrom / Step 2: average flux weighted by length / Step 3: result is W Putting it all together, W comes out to 18.7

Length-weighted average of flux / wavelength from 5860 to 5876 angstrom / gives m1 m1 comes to 14.3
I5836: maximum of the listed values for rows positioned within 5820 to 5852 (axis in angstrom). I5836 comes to 19.52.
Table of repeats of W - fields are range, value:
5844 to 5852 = 16.6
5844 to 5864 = 15.7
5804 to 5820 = 12.4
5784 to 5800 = 14.3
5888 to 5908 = 11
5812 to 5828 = 13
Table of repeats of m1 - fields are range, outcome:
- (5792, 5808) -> 13.3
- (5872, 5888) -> 12.9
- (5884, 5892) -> 12.3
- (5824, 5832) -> 14.8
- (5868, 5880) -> 13.3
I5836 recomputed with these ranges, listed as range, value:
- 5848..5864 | 15.66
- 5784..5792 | 14.32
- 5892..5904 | 11.55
